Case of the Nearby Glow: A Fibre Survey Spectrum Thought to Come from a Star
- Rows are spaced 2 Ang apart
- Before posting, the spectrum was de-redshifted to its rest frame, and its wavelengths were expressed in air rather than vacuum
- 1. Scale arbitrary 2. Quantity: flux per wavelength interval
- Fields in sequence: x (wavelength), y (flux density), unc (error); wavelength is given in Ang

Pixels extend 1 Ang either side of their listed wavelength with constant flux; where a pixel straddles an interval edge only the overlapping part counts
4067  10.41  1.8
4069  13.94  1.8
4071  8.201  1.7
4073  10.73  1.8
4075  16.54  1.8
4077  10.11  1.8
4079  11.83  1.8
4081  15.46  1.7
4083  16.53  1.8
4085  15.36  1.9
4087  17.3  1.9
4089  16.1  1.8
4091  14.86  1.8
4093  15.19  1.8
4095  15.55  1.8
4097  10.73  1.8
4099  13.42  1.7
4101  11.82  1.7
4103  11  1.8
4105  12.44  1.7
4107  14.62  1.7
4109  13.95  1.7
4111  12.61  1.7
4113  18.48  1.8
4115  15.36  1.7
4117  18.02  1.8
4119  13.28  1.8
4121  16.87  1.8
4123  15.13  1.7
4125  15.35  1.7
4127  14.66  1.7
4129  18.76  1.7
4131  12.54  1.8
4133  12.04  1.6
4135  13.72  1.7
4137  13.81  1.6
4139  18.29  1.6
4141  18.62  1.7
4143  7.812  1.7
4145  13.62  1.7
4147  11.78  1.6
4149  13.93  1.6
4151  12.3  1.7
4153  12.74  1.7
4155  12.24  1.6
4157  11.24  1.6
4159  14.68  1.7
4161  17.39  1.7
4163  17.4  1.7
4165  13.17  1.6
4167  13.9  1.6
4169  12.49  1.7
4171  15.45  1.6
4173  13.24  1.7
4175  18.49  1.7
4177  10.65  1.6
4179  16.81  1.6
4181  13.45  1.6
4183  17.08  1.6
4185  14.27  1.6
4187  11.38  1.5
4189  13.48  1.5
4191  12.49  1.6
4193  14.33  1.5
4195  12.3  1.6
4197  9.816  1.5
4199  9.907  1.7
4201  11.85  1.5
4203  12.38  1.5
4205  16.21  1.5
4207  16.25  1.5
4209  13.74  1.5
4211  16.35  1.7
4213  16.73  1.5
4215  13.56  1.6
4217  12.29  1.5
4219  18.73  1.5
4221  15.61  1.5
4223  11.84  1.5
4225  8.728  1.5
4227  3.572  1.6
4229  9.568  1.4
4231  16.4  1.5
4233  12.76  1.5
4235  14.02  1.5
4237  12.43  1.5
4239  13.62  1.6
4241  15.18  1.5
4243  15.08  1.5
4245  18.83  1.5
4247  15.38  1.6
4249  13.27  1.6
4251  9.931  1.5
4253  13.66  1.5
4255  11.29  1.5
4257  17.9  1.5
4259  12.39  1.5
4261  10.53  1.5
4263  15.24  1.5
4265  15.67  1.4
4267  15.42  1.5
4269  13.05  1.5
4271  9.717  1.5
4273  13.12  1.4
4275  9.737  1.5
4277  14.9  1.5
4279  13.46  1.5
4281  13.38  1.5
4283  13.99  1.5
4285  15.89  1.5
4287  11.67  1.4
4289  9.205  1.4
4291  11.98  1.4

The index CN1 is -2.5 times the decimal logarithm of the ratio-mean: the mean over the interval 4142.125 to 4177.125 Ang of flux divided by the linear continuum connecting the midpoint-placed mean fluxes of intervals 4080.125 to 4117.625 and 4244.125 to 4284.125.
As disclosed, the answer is 0.052 mag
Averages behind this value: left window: 14.6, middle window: 13.6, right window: 13.5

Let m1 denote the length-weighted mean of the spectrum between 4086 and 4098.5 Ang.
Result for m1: 14.9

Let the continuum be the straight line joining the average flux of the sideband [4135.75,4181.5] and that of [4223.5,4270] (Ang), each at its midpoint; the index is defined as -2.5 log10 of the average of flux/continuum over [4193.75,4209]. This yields 0.07 mag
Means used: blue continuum 14.1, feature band 12.8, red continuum 13.2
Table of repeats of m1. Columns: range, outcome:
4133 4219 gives 13.9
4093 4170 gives 14.1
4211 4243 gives 13.2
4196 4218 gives 13.6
